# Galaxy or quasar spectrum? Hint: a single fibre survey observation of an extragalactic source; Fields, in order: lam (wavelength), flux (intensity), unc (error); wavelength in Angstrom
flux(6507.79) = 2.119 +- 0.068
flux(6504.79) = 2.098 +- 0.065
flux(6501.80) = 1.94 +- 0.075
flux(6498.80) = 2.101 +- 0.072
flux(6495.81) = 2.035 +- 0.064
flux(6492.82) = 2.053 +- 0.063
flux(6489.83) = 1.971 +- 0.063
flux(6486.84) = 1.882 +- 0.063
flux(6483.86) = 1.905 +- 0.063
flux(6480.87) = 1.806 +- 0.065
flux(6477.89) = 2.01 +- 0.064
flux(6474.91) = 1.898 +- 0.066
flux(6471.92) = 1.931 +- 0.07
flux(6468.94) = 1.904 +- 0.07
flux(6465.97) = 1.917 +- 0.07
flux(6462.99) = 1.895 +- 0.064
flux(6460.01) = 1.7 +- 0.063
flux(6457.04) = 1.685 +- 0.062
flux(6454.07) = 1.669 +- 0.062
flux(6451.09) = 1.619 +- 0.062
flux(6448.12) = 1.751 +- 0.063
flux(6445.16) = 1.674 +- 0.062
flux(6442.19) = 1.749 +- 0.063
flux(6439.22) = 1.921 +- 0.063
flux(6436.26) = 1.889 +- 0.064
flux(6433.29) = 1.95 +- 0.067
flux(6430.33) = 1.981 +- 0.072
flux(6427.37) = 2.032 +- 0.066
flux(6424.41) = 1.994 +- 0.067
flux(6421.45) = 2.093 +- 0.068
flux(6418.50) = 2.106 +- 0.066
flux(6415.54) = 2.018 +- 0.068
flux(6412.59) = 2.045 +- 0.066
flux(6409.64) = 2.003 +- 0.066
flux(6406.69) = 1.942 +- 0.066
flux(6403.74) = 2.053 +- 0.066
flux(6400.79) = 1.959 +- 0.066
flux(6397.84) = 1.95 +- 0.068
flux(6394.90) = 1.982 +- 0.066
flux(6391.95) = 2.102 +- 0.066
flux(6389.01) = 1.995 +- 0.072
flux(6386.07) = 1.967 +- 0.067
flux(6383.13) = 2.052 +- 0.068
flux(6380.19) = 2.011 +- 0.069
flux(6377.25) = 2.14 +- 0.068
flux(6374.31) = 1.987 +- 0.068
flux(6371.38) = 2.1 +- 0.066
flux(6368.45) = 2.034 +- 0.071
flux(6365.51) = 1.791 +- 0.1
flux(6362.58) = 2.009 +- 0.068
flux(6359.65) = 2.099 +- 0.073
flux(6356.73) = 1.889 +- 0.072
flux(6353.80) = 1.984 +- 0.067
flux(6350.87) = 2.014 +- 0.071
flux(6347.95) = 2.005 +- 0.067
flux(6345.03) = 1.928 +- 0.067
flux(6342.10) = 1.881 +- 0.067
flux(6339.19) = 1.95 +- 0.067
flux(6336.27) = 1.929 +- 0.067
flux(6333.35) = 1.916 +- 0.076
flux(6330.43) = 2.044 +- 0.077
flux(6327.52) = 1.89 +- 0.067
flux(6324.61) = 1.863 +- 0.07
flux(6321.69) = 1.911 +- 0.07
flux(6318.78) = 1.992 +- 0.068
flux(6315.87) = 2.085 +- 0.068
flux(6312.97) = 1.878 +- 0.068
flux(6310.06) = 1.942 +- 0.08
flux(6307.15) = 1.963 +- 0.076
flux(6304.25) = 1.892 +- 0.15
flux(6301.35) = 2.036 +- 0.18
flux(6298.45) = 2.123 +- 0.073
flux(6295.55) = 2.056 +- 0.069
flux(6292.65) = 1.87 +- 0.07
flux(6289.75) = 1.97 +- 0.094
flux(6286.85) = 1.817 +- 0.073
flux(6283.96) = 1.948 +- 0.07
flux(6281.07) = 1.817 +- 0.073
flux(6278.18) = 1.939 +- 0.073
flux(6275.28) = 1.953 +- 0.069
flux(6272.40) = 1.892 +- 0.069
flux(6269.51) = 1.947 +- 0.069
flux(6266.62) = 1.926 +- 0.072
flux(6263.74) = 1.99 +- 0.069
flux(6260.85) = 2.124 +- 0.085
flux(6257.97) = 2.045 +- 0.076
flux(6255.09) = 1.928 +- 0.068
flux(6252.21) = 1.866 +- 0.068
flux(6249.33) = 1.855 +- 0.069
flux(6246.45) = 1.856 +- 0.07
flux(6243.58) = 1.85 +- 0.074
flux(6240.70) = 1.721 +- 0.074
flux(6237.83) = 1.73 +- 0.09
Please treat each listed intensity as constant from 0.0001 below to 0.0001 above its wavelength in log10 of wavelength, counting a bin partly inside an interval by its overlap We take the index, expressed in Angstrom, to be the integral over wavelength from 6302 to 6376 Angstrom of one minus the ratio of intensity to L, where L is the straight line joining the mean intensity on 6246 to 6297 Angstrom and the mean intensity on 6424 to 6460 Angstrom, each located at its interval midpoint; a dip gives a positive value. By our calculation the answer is -2.87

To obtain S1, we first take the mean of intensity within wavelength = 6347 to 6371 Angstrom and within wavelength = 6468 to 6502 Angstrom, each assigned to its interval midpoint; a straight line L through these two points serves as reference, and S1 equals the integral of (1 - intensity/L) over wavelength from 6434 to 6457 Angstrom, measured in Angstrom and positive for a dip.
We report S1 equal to 2.4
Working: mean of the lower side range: 1.98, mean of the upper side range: 1.95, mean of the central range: 1.75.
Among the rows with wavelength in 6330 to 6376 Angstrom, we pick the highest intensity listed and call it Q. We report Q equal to 2.1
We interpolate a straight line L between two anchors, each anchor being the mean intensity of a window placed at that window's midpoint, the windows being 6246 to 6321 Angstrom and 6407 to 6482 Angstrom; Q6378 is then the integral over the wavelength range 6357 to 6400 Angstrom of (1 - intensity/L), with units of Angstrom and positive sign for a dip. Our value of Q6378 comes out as -2.1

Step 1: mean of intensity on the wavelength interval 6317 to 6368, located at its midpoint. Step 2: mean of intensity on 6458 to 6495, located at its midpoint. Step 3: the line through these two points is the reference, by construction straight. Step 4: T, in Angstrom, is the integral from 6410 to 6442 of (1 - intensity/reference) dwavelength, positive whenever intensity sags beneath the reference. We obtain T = -1.2 Angstrom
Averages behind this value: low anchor 1.95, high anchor 1.91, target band 1.99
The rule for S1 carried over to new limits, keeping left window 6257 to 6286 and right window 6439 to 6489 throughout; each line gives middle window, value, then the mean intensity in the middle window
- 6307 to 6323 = -0.3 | 1.96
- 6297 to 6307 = -0.4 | 2.01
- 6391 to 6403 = -0.8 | 2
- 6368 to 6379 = -1.1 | 2.07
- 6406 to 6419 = -1.2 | 2.02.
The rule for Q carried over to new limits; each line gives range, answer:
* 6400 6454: 2.106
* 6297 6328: 2.123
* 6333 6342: 1.95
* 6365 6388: 2.14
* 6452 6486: 2.01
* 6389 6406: 2.102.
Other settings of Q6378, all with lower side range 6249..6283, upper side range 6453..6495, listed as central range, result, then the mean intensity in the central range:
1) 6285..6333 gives -0.7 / 1.96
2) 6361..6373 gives -0.5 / 1.98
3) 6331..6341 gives -0.1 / 1.94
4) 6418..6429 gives -0.9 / 2.05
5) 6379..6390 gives -0.6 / 2.01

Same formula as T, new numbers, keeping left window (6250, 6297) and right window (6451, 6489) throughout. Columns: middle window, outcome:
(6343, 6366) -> -0.8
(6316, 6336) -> -0.3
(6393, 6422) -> -2.2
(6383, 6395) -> -0.9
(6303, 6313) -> 0.0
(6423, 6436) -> -0.8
